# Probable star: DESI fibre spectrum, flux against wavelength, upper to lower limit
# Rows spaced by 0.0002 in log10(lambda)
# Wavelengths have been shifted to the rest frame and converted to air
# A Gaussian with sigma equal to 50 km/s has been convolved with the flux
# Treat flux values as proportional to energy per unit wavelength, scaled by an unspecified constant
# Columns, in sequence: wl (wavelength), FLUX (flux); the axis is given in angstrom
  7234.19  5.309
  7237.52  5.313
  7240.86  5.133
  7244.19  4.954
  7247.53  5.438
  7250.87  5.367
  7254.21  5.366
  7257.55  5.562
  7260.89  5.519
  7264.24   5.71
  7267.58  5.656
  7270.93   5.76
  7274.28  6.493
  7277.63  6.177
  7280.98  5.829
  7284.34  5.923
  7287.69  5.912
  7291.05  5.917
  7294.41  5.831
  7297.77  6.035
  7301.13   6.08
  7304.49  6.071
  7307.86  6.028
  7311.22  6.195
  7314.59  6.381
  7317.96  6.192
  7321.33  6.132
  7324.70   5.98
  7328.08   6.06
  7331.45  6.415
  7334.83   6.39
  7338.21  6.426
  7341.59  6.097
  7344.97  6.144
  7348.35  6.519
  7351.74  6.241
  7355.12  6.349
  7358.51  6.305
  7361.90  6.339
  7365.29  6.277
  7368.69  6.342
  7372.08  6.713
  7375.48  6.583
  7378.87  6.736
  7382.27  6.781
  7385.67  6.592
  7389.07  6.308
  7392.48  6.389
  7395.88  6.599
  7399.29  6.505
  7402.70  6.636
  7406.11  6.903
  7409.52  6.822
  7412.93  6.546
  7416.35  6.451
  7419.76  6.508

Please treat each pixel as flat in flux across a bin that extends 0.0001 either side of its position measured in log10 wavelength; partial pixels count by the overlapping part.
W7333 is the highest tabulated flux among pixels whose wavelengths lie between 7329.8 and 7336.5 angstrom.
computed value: 6.415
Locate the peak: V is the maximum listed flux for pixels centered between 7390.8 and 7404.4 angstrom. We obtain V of 6.636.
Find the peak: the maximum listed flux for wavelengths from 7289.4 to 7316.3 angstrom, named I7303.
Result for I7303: 6.381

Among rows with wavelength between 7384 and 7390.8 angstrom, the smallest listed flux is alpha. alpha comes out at 6.308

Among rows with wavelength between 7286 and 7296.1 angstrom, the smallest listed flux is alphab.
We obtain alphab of 5.831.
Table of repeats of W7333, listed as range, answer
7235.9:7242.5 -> 5.313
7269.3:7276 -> 6.493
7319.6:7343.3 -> 6.426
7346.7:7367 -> 6.519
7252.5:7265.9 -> 5.71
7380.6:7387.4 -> 6.781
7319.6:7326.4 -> 6.132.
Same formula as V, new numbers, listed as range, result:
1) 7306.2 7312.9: 6.195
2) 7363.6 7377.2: 6.713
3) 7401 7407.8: 6.903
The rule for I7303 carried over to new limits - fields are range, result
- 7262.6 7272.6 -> 5.76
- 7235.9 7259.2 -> 5.562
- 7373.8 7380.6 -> 6.736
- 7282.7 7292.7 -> 5.923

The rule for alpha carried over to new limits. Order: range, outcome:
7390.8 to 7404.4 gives 6.389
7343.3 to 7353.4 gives 6.144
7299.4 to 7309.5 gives 6.028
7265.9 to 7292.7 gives 5.656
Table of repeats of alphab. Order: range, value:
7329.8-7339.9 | 6.39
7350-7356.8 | 6.241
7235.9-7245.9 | 4.954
